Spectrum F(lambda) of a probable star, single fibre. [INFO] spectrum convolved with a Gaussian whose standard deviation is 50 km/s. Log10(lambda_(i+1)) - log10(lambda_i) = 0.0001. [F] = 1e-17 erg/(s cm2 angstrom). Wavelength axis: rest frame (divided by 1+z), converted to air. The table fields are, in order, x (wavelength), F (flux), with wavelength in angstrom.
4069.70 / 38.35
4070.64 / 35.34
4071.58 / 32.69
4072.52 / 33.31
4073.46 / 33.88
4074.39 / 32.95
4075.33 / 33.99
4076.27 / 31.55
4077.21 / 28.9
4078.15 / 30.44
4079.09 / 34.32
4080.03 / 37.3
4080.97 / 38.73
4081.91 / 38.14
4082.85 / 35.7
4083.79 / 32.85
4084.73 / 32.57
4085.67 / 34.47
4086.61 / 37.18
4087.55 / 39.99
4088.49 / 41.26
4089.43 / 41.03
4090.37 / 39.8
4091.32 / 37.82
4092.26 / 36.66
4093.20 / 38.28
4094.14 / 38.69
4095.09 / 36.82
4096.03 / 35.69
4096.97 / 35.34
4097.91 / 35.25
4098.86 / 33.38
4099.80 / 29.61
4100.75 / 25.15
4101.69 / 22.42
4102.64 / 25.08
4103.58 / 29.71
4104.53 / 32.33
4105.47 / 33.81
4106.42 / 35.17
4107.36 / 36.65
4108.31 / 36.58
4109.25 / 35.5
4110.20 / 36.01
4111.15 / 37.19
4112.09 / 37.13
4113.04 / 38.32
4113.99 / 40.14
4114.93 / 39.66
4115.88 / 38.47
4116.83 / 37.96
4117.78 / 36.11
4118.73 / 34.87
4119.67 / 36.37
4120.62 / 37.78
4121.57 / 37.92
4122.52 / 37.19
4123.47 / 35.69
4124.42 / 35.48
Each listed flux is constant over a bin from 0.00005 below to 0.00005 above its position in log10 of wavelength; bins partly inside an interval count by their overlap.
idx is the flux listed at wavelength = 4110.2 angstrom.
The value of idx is 36.01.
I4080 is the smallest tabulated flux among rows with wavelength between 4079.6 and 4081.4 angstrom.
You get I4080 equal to 37.3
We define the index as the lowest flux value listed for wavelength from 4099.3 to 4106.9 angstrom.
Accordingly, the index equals 22.42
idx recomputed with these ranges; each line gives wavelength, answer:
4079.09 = 34.32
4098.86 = 33.38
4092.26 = 36.66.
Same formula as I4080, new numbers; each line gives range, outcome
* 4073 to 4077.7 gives 28.9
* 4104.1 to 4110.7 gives 32.33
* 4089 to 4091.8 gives 37.82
